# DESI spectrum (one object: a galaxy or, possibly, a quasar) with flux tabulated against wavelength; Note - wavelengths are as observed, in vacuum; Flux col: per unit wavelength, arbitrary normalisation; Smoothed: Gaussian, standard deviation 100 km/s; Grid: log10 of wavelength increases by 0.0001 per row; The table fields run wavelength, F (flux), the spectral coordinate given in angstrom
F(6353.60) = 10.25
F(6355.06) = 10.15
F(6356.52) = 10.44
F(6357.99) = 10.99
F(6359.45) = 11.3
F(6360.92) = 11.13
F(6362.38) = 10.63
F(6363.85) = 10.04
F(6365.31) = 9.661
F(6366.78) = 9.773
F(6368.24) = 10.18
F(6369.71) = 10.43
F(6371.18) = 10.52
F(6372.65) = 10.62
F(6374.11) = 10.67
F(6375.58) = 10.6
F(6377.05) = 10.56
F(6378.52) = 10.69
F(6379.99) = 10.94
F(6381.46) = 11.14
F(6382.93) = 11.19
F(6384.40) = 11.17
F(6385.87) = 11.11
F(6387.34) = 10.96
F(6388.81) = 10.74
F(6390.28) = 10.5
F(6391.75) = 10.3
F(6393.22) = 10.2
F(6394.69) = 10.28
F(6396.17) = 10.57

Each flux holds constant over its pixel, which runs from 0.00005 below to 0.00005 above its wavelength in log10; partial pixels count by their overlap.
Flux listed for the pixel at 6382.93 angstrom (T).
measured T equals 11.19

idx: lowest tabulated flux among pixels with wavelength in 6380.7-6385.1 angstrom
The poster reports 11.14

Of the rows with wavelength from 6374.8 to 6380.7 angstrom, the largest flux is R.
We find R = 10.94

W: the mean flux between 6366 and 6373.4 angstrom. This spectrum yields 10.3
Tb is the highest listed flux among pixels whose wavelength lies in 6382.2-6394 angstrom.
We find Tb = 11.19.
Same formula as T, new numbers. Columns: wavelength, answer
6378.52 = 10.69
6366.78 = 9.773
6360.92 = 11.13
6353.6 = 10.25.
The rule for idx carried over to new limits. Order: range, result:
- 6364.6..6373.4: 9.661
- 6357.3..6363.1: 10.63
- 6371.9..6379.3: 10.56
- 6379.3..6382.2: 10.94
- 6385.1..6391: 10.5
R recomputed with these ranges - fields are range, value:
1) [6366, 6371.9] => 10.52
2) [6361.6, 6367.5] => 10.63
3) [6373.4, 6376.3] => 10.67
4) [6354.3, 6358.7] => 10.99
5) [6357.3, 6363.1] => 11.3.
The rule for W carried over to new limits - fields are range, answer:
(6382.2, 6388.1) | 11.1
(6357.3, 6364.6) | 10.8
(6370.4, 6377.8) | 10.6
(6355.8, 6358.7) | 10.7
